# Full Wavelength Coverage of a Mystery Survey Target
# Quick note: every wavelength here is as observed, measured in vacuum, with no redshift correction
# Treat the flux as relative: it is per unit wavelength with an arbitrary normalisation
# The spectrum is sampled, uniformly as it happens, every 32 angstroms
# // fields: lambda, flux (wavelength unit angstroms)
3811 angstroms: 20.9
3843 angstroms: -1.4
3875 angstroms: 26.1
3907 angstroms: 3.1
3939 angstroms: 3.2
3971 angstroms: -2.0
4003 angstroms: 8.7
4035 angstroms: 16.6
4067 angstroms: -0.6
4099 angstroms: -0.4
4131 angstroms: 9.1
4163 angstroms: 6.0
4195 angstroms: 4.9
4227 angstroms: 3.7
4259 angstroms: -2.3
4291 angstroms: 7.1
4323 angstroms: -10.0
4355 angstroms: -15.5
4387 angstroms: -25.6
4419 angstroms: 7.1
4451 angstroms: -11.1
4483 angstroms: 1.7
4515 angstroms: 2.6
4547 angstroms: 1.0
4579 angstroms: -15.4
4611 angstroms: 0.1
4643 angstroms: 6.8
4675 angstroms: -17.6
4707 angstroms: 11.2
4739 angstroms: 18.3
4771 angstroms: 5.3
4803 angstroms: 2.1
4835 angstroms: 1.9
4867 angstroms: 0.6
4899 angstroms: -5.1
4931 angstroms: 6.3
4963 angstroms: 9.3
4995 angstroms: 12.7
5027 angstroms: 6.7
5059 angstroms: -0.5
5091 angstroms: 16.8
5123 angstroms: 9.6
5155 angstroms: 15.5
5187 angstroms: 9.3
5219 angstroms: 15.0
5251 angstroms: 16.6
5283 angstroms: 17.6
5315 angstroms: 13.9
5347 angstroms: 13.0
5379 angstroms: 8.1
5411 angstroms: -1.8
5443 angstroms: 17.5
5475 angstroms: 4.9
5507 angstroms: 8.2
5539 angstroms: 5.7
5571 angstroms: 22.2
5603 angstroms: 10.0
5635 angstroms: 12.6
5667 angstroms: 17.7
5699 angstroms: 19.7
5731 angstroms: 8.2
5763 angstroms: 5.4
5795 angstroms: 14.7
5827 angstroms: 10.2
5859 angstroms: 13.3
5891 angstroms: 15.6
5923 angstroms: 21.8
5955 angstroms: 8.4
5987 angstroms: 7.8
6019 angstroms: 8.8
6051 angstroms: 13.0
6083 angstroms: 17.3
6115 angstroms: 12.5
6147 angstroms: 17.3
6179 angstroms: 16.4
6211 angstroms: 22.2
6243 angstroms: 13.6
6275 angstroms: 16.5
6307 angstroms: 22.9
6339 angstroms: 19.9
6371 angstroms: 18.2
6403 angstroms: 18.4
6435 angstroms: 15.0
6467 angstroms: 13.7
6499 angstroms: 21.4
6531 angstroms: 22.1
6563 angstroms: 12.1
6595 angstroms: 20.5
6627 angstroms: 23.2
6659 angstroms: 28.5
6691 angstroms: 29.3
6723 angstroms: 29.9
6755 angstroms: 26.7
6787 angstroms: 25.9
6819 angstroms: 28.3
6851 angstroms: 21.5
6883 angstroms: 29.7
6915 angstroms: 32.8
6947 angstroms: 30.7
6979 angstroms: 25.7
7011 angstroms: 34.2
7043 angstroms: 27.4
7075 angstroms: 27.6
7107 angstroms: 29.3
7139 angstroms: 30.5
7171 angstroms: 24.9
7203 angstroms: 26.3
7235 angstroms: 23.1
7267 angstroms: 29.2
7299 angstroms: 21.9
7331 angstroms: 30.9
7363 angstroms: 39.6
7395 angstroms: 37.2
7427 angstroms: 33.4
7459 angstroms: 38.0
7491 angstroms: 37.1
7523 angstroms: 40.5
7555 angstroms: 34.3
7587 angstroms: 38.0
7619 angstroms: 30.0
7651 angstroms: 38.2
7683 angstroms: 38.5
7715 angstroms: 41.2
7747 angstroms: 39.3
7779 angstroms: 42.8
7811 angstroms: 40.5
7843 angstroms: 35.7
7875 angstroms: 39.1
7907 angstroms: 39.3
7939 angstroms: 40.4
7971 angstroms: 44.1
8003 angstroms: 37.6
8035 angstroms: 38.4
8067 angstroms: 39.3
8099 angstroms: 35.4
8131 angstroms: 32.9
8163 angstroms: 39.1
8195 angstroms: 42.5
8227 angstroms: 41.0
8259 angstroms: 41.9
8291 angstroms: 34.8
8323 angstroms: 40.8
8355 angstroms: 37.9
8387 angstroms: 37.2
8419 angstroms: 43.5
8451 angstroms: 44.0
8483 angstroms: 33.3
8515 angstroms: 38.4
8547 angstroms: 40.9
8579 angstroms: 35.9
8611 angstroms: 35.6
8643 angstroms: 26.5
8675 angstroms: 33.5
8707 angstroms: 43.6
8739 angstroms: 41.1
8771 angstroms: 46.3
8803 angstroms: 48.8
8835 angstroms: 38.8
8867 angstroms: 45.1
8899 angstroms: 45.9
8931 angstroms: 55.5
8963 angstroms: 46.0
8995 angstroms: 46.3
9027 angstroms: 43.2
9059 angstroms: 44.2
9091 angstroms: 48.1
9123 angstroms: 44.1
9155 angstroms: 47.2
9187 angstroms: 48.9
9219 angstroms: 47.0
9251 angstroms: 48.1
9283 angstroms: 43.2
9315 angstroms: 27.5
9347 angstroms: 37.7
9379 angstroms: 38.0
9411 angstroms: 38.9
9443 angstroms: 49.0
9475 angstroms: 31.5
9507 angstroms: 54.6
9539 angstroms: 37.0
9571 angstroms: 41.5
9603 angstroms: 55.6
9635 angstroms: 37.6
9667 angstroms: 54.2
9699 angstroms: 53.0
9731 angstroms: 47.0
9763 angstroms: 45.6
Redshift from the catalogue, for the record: 0.67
